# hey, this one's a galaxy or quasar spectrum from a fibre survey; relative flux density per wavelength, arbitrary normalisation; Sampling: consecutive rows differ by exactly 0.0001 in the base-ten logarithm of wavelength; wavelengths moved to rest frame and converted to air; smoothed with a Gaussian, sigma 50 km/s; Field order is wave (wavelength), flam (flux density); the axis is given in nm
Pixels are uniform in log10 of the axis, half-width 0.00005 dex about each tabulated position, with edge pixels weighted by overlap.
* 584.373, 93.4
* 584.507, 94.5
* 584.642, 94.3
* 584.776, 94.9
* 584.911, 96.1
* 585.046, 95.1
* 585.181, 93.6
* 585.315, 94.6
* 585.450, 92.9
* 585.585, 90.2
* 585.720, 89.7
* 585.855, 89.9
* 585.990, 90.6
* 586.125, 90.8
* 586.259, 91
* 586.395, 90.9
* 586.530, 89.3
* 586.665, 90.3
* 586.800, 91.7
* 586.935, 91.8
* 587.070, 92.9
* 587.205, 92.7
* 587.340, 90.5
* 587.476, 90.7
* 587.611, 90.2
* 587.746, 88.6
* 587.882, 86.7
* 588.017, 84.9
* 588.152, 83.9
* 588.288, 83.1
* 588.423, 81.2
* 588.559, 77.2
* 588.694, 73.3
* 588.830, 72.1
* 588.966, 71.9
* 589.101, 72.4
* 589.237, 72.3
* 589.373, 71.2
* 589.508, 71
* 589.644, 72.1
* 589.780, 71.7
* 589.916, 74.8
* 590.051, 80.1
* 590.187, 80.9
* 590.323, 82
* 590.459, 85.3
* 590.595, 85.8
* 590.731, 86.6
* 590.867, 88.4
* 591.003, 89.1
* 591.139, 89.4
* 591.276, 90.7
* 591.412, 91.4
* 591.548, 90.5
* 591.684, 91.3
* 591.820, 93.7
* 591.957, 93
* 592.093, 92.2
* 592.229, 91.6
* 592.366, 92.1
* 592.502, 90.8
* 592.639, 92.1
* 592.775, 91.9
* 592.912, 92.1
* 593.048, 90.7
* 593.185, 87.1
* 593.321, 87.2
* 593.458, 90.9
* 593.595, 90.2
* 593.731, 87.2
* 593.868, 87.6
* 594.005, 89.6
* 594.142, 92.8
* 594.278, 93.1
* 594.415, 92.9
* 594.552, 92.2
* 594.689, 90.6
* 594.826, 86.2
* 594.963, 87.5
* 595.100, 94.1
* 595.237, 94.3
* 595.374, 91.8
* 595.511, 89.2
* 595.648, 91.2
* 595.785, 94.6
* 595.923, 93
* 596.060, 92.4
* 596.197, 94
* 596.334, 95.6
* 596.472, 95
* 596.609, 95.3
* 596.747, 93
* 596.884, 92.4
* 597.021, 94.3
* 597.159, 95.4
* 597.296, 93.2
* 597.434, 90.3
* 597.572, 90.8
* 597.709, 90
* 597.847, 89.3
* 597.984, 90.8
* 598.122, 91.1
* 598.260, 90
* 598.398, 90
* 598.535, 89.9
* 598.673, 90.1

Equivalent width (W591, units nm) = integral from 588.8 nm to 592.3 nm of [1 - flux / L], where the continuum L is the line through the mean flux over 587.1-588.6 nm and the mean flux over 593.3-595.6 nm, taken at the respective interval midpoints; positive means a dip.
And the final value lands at 0.21 nm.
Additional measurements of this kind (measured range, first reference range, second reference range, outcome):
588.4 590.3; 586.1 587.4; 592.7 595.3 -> 0.345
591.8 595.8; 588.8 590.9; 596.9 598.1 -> -0.293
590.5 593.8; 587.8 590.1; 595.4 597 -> -0.250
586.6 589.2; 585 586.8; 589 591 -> 0.026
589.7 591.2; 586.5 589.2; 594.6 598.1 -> 0.068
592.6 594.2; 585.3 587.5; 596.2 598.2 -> 0.038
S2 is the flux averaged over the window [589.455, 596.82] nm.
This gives 89.1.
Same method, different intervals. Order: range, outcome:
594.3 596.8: 92.4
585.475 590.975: 83.9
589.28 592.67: 85.3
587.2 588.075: 89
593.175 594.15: 89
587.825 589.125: 78.8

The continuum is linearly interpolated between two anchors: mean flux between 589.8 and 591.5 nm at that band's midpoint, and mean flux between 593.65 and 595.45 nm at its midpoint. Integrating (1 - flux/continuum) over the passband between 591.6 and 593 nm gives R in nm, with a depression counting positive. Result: -0.07 nm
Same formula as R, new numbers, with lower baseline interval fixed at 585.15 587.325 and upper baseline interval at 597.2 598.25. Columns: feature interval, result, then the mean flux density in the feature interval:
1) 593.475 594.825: 0.01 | 90.5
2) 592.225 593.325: 0.00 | 90.8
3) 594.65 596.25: -0.01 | 91.6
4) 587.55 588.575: 0.07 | 84.8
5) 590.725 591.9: 0.01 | 90.3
